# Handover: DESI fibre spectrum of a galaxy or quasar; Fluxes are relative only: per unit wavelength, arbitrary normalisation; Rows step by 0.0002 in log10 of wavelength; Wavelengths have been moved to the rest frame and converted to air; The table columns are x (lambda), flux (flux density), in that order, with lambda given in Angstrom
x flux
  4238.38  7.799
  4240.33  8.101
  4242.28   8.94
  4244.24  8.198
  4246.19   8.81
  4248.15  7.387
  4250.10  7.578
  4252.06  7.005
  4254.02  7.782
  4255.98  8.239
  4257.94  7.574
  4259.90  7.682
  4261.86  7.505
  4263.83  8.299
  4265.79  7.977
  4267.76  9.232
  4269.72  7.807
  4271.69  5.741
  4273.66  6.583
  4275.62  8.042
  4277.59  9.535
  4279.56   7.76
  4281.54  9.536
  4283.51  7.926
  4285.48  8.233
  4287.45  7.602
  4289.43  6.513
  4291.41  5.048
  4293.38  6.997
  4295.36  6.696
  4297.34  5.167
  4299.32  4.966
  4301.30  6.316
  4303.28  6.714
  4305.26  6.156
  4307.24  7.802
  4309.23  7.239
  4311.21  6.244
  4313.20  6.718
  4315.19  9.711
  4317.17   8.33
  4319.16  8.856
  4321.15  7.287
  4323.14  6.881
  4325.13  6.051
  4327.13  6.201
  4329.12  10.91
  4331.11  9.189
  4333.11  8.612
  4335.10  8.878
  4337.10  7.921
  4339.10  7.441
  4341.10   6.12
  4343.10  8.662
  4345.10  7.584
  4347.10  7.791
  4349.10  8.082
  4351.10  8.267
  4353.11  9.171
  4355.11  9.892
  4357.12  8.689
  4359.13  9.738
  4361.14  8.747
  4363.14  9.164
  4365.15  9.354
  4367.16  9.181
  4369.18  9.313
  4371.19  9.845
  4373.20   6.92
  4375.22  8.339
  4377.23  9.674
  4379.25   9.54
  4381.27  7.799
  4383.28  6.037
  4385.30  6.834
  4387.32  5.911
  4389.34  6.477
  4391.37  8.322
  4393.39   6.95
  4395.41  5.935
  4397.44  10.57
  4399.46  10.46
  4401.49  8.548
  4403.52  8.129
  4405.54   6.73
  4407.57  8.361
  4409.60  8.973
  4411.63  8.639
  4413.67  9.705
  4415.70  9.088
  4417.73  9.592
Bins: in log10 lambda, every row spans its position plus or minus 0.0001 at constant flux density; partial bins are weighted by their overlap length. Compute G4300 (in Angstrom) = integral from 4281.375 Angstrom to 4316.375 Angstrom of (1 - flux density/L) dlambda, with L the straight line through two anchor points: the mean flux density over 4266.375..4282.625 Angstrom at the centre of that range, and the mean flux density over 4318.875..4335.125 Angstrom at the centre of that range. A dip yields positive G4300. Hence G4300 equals 4.79 Angstrom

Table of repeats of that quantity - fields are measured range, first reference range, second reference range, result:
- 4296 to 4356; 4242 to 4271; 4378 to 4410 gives 2.0 Angstrom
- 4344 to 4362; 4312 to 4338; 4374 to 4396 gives -2.0 Angstrom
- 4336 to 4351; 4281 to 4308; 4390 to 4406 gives -0.5 Angstrom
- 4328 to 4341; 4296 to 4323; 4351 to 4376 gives -1.1 Angstrom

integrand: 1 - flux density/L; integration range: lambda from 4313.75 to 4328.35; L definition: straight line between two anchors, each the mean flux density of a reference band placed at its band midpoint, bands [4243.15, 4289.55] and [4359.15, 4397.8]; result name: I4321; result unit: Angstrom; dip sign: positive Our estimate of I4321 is 0.7 Angstrom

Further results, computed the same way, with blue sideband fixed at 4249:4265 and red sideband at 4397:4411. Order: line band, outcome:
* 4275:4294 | 0.4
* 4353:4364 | -1.1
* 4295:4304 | 2.4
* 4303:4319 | 1.2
